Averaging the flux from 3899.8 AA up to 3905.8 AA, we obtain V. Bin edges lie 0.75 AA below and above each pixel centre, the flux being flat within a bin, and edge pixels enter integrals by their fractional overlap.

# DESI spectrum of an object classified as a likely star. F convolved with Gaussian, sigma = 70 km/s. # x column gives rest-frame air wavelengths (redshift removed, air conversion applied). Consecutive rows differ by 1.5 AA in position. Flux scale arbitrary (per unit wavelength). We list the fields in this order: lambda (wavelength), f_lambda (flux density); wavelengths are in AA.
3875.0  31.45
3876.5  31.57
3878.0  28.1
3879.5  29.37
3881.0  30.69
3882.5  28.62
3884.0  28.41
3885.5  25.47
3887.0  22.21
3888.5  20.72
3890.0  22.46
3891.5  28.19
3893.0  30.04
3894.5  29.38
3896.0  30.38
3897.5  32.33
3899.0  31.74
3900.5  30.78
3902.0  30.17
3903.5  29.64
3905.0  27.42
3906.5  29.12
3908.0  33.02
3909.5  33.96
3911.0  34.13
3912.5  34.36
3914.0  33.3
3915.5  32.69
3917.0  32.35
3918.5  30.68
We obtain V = 29.5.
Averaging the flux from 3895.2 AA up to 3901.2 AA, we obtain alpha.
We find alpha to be 31.3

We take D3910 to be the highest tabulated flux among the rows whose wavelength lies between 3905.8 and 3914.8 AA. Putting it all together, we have 34.36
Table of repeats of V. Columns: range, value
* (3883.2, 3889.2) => 24.3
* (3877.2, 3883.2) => 29.2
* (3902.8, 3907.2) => 28.7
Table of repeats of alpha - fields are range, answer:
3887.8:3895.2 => 26.2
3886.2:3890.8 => 21.9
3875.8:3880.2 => 29.7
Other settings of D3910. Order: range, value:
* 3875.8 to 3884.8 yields 31.57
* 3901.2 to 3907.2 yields 30.17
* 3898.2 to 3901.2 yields 31.74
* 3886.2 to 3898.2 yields 32.33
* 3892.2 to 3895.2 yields 30.04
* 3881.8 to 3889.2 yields 28.62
